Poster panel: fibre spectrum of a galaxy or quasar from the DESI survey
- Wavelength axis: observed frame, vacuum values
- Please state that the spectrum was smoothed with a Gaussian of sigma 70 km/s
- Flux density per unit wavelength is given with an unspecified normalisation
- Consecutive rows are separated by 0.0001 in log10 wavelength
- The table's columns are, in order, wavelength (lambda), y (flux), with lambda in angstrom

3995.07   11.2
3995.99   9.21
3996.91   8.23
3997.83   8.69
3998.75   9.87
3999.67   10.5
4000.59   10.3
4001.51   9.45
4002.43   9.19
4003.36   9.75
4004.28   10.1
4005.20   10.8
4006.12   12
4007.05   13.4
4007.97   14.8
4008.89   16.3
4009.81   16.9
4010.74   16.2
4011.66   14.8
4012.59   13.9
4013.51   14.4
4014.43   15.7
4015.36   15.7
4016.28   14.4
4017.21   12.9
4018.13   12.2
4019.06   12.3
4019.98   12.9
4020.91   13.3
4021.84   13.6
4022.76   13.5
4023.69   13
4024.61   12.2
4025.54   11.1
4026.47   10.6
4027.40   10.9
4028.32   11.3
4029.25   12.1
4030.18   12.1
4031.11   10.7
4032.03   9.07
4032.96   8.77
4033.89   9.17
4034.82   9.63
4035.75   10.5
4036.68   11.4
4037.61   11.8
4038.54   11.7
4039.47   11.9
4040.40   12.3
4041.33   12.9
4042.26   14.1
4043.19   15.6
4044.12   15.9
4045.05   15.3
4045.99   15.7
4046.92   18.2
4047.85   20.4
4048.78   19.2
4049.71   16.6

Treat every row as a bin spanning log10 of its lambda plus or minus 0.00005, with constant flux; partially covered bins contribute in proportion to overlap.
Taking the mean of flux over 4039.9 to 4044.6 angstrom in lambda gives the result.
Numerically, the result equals 14.2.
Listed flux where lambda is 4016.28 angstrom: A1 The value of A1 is 14.4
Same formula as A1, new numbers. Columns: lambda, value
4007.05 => 13.4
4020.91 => 13.3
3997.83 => 8.69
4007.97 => 14.8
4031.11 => 10.7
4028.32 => 11.3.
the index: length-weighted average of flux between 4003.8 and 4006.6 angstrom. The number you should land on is 11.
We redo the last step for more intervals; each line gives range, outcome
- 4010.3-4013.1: 15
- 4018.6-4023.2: 13.1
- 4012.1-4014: 14.2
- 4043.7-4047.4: 16.3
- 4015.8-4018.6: 13.2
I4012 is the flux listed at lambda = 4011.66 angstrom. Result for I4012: 14.8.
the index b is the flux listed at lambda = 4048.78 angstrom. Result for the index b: 19.2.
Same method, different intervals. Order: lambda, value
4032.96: 8.77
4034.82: 9.63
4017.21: 12.9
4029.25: 12.1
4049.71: 16.6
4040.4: 12.3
